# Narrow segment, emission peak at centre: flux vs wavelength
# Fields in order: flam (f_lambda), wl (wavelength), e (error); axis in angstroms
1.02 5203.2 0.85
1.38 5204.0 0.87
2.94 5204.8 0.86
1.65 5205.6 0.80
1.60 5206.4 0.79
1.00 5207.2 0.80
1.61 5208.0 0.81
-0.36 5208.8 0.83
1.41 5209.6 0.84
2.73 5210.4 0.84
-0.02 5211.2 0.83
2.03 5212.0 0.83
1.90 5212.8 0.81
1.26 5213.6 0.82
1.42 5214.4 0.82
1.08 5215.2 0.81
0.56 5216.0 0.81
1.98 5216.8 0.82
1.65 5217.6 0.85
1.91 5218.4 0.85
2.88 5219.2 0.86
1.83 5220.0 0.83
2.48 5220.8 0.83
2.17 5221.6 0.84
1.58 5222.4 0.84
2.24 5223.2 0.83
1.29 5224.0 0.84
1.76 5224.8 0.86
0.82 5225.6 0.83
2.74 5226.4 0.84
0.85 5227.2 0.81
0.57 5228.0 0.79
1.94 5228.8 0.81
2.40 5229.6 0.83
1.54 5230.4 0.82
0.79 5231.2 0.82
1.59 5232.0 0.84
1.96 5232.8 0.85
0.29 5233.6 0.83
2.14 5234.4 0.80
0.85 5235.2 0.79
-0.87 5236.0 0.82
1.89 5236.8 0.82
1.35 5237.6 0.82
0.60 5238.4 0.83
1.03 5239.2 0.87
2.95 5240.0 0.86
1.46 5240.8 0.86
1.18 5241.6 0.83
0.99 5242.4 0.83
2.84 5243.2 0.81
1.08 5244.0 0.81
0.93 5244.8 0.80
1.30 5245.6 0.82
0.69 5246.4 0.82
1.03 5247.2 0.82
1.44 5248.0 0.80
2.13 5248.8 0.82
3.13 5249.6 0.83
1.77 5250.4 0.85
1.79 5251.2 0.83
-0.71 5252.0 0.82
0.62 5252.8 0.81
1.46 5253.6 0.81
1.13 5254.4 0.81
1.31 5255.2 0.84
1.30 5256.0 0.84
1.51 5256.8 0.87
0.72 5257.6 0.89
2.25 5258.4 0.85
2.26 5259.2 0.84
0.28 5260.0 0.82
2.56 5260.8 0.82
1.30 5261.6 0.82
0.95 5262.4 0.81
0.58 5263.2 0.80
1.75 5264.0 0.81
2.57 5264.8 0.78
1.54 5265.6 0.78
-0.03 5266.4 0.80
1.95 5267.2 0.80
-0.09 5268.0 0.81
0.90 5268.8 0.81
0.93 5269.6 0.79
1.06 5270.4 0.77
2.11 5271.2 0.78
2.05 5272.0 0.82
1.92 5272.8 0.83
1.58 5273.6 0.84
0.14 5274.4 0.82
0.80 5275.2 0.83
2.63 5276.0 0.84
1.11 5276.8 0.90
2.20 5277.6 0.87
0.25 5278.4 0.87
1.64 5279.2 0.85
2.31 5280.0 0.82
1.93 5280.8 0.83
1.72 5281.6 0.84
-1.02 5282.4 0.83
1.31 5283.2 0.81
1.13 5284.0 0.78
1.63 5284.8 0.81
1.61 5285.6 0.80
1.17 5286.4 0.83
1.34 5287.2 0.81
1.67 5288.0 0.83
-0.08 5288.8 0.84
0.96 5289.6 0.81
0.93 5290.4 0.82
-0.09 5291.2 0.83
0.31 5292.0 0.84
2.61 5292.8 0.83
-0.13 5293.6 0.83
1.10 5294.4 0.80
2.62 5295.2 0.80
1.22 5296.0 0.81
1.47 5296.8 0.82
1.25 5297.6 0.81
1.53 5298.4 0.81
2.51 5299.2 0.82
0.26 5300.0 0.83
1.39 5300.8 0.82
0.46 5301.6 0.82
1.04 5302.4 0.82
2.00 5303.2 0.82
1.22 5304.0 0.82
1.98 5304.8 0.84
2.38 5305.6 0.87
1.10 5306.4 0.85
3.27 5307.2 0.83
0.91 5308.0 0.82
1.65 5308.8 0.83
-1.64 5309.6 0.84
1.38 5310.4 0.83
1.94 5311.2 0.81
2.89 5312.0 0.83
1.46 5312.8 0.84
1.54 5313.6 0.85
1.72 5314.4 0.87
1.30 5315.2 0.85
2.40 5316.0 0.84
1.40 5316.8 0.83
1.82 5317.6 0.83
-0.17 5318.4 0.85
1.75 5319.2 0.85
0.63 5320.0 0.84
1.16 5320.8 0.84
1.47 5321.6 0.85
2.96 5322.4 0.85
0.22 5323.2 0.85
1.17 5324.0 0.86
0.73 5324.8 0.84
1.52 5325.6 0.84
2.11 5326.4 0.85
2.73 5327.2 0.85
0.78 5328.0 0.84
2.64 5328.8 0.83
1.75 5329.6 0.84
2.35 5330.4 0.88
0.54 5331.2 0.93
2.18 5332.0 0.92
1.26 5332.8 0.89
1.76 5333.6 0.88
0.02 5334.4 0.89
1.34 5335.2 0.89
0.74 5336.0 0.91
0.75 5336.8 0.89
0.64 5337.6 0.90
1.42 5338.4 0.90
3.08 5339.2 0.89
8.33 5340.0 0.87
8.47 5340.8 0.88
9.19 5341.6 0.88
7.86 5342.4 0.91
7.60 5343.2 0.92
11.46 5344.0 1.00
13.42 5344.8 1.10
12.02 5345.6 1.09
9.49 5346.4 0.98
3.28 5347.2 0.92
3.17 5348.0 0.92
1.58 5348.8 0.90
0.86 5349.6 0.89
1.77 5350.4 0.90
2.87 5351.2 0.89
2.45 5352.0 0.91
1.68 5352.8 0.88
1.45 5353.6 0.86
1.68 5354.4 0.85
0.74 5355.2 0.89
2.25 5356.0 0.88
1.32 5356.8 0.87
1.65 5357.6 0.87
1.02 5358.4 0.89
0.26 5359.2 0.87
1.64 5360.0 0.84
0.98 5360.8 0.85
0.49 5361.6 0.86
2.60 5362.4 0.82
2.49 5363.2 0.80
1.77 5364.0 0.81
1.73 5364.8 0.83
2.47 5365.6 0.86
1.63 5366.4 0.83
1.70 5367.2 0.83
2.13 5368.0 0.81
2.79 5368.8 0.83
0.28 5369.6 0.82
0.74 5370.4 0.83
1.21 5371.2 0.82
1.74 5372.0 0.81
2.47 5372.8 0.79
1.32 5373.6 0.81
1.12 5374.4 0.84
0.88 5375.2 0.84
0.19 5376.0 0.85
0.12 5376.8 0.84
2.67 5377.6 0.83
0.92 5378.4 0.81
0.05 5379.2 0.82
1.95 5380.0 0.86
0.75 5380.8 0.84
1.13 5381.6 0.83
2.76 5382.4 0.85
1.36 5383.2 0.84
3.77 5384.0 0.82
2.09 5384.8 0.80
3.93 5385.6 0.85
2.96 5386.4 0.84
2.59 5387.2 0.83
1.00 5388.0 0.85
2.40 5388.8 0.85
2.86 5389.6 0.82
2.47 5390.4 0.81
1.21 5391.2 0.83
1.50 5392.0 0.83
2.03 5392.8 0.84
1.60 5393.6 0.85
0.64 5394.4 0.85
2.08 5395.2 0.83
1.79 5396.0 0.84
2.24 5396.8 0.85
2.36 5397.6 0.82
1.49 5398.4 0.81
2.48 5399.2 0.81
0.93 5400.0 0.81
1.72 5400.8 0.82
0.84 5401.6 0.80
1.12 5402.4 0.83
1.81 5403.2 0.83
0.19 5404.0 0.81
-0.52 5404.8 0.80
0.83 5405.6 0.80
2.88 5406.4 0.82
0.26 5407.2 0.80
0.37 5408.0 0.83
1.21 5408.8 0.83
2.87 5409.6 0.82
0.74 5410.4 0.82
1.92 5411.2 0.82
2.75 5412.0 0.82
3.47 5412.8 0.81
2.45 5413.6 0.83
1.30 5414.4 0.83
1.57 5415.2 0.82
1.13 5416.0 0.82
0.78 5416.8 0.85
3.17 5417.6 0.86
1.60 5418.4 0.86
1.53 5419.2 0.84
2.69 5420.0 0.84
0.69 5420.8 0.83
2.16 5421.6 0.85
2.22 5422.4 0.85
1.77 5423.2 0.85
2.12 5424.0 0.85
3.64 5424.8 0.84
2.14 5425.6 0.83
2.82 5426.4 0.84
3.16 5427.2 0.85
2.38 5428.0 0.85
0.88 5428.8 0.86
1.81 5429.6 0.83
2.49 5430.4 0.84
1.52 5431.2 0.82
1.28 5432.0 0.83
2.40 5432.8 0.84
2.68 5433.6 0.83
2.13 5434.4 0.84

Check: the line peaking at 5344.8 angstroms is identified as [O II] 3727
